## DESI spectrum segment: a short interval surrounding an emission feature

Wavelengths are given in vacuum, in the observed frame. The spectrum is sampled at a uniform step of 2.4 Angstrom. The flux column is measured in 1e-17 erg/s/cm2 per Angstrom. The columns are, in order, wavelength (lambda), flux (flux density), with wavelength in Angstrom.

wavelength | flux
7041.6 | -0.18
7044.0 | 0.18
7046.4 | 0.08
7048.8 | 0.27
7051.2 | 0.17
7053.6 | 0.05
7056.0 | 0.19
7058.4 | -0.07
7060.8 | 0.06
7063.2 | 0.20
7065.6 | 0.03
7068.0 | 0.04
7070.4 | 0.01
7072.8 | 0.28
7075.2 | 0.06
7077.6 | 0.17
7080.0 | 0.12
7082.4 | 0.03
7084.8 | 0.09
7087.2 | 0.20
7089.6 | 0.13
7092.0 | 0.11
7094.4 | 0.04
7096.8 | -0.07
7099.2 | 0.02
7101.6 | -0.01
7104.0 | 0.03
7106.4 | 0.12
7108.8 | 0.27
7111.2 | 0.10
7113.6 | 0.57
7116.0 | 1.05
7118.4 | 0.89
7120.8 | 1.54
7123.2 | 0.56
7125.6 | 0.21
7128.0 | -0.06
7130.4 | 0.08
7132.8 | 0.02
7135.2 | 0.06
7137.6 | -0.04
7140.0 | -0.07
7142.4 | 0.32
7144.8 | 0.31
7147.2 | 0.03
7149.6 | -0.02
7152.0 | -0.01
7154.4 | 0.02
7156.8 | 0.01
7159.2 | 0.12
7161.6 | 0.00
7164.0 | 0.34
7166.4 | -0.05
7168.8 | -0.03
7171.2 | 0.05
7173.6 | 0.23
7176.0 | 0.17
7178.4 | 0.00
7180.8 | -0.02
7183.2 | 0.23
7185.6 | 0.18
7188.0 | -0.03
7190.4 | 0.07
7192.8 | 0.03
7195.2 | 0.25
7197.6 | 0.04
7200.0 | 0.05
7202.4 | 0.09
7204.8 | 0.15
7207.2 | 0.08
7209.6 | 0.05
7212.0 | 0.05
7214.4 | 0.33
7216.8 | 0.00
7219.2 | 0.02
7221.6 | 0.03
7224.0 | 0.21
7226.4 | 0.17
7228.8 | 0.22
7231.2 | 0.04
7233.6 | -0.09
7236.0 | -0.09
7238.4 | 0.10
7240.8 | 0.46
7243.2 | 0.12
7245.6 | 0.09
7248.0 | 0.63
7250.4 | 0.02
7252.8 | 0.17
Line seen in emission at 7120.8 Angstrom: [O II] 3727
